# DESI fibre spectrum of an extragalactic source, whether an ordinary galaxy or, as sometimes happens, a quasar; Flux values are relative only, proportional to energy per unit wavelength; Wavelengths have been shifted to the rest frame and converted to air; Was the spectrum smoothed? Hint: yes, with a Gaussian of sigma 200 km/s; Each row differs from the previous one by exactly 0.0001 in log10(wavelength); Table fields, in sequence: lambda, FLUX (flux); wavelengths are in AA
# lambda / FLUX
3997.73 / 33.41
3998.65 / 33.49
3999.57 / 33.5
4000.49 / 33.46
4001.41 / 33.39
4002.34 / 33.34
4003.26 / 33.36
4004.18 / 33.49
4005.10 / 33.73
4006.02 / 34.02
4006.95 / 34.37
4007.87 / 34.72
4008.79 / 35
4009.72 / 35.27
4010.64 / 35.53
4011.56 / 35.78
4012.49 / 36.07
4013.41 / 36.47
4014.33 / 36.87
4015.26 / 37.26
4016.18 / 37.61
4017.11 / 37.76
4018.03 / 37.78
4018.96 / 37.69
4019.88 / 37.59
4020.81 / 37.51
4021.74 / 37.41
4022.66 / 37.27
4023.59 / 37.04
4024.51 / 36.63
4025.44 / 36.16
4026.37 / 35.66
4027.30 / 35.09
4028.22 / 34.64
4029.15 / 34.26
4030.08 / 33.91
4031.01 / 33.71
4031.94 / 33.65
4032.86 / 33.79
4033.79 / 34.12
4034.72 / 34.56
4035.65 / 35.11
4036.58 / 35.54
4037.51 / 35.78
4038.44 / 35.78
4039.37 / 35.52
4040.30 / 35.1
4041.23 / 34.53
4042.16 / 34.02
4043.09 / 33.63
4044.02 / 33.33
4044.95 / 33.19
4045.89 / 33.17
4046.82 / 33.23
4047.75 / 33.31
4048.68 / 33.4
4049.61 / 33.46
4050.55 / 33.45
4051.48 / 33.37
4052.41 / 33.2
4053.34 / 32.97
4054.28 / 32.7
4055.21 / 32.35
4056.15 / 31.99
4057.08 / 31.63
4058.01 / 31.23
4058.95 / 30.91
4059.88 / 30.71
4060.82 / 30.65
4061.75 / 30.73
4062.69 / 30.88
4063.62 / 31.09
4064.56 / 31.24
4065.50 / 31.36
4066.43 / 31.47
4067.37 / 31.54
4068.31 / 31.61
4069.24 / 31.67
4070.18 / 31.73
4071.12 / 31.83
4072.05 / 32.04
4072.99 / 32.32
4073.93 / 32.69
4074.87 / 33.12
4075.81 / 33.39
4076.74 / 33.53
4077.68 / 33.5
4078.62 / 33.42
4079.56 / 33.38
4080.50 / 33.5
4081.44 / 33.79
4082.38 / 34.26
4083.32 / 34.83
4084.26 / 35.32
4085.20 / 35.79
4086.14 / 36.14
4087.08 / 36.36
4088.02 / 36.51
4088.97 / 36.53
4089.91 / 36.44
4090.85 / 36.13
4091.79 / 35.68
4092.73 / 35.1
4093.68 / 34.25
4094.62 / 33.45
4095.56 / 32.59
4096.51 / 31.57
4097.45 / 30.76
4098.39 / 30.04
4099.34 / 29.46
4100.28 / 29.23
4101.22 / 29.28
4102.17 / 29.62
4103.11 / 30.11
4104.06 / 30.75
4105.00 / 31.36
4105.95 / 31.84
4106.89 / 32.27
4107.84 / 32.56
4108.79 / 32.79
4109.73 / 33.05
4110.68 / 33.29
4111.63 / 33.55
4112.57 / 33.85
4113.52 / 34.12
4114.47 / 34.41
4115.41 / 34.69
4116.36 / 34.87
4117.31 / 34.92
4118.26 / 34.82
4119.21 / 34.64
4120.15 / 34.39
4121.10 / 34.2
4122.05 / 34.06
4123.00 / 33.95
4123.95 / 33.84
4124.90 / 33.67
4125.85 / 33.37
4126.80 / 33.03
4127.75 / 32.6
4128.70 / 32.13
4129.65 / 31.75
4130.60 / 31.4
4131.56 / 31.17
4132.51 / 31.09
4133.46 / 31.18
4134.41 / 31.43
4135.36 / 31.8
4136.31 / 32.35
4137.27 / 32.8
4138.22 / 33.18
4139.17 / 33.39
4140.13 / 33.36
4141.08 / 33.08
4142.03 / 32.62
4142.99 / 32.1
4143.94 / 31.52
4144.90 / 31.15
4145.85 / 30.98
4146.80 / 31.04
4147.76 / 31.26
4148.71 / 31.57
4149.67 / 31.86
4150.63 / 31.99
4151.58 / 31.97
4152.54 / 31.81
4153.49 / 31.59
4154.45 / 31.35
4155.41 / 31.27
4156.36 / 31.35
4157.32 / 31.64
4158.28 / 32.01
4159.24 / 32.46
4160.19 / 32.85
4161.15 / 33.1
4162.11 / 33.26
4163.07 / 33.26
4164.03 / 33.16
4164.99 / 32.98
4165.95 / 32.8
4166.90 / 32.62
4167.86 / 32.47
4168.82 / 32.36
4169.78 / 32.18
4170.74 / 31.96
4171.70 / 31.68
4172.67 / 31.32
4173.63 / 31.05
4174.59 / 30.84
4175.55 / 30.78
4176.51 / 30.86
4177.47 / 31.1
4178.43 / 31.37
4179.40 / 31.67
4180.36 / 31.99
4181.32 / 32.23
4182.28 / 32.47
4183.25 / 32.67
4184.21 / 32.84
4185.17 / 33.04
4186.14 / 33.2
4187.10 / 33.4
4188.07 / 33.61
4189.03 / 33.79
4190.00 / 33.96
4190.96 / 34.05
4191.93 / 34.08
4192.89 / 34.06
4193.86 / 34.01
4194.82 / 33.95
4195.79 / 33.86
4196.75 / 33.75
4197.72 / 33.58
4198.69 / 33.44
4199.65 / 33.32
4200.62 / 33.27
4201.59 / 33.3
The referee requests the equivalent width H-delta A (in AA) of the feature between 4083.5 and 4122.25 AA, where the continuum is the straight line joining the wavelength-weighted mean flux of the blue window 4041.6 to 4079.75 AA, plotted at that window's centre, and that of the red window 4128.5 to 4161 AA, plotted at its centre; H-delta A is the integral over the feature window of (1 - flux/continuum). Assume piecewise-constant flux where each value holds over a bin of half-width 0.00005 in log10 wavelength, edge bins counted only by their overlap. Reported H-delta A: -1.5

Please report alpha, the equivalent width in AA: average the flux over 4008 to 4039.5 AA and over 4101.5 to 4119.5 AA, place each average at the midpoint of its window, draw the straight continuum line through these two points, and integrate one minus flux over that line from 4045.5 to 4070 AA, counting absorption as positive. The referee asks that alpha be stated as 1.9 AA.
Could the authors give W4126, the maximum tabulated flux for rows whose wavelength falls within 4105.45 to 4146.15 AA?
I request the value 34.92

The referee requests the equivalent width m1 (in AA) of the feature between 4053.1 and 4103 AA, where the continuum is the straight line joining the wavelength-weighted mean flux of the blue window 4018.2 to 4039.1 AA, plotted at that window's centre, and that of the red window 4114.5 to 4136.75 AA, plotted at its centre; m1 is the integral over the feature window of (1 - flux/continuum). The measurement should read 2.4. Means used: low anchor 35.6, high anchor 33.1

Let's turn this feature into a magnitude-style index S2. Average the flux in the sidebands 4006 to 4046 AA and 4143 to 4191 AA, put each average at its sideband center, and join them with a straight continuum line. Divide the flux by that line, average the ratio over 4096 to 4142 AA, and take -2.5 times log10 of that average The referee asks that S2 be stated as 0.02 mag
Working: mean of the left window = 35.5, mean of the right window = 32.1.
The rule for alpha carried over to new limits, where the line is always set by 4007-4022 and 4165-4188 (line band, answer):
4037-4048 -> 0.48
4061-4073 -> 1.25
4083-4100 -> 0.12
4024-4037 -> 0.49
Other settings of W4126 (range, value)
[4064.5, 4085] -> 35.32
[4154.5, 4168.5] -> 33.26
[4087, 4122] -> 36.53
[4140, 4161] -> 33.36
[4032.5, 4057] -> 35.78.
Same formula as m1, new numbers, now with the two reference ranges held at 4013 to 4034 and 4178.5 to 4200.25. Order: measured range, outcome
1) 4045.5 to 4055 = 0.7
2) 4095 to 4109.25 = 1.6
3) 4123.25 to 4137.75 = 0.9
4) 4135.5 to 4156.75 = 1.3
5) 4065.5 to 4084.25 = 1.3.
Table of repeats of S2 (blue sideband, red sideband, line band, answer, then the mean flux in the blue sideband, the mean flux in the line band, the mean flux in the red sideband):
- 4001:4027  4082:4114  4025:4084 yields 0.044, 35.9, 33.2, 33.2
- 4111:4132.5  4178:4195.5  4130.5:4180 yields 0.046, 33.5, 32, 33.1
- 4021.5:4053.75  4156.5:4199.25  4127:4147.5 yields 0.040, 34.5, 32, 32.7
